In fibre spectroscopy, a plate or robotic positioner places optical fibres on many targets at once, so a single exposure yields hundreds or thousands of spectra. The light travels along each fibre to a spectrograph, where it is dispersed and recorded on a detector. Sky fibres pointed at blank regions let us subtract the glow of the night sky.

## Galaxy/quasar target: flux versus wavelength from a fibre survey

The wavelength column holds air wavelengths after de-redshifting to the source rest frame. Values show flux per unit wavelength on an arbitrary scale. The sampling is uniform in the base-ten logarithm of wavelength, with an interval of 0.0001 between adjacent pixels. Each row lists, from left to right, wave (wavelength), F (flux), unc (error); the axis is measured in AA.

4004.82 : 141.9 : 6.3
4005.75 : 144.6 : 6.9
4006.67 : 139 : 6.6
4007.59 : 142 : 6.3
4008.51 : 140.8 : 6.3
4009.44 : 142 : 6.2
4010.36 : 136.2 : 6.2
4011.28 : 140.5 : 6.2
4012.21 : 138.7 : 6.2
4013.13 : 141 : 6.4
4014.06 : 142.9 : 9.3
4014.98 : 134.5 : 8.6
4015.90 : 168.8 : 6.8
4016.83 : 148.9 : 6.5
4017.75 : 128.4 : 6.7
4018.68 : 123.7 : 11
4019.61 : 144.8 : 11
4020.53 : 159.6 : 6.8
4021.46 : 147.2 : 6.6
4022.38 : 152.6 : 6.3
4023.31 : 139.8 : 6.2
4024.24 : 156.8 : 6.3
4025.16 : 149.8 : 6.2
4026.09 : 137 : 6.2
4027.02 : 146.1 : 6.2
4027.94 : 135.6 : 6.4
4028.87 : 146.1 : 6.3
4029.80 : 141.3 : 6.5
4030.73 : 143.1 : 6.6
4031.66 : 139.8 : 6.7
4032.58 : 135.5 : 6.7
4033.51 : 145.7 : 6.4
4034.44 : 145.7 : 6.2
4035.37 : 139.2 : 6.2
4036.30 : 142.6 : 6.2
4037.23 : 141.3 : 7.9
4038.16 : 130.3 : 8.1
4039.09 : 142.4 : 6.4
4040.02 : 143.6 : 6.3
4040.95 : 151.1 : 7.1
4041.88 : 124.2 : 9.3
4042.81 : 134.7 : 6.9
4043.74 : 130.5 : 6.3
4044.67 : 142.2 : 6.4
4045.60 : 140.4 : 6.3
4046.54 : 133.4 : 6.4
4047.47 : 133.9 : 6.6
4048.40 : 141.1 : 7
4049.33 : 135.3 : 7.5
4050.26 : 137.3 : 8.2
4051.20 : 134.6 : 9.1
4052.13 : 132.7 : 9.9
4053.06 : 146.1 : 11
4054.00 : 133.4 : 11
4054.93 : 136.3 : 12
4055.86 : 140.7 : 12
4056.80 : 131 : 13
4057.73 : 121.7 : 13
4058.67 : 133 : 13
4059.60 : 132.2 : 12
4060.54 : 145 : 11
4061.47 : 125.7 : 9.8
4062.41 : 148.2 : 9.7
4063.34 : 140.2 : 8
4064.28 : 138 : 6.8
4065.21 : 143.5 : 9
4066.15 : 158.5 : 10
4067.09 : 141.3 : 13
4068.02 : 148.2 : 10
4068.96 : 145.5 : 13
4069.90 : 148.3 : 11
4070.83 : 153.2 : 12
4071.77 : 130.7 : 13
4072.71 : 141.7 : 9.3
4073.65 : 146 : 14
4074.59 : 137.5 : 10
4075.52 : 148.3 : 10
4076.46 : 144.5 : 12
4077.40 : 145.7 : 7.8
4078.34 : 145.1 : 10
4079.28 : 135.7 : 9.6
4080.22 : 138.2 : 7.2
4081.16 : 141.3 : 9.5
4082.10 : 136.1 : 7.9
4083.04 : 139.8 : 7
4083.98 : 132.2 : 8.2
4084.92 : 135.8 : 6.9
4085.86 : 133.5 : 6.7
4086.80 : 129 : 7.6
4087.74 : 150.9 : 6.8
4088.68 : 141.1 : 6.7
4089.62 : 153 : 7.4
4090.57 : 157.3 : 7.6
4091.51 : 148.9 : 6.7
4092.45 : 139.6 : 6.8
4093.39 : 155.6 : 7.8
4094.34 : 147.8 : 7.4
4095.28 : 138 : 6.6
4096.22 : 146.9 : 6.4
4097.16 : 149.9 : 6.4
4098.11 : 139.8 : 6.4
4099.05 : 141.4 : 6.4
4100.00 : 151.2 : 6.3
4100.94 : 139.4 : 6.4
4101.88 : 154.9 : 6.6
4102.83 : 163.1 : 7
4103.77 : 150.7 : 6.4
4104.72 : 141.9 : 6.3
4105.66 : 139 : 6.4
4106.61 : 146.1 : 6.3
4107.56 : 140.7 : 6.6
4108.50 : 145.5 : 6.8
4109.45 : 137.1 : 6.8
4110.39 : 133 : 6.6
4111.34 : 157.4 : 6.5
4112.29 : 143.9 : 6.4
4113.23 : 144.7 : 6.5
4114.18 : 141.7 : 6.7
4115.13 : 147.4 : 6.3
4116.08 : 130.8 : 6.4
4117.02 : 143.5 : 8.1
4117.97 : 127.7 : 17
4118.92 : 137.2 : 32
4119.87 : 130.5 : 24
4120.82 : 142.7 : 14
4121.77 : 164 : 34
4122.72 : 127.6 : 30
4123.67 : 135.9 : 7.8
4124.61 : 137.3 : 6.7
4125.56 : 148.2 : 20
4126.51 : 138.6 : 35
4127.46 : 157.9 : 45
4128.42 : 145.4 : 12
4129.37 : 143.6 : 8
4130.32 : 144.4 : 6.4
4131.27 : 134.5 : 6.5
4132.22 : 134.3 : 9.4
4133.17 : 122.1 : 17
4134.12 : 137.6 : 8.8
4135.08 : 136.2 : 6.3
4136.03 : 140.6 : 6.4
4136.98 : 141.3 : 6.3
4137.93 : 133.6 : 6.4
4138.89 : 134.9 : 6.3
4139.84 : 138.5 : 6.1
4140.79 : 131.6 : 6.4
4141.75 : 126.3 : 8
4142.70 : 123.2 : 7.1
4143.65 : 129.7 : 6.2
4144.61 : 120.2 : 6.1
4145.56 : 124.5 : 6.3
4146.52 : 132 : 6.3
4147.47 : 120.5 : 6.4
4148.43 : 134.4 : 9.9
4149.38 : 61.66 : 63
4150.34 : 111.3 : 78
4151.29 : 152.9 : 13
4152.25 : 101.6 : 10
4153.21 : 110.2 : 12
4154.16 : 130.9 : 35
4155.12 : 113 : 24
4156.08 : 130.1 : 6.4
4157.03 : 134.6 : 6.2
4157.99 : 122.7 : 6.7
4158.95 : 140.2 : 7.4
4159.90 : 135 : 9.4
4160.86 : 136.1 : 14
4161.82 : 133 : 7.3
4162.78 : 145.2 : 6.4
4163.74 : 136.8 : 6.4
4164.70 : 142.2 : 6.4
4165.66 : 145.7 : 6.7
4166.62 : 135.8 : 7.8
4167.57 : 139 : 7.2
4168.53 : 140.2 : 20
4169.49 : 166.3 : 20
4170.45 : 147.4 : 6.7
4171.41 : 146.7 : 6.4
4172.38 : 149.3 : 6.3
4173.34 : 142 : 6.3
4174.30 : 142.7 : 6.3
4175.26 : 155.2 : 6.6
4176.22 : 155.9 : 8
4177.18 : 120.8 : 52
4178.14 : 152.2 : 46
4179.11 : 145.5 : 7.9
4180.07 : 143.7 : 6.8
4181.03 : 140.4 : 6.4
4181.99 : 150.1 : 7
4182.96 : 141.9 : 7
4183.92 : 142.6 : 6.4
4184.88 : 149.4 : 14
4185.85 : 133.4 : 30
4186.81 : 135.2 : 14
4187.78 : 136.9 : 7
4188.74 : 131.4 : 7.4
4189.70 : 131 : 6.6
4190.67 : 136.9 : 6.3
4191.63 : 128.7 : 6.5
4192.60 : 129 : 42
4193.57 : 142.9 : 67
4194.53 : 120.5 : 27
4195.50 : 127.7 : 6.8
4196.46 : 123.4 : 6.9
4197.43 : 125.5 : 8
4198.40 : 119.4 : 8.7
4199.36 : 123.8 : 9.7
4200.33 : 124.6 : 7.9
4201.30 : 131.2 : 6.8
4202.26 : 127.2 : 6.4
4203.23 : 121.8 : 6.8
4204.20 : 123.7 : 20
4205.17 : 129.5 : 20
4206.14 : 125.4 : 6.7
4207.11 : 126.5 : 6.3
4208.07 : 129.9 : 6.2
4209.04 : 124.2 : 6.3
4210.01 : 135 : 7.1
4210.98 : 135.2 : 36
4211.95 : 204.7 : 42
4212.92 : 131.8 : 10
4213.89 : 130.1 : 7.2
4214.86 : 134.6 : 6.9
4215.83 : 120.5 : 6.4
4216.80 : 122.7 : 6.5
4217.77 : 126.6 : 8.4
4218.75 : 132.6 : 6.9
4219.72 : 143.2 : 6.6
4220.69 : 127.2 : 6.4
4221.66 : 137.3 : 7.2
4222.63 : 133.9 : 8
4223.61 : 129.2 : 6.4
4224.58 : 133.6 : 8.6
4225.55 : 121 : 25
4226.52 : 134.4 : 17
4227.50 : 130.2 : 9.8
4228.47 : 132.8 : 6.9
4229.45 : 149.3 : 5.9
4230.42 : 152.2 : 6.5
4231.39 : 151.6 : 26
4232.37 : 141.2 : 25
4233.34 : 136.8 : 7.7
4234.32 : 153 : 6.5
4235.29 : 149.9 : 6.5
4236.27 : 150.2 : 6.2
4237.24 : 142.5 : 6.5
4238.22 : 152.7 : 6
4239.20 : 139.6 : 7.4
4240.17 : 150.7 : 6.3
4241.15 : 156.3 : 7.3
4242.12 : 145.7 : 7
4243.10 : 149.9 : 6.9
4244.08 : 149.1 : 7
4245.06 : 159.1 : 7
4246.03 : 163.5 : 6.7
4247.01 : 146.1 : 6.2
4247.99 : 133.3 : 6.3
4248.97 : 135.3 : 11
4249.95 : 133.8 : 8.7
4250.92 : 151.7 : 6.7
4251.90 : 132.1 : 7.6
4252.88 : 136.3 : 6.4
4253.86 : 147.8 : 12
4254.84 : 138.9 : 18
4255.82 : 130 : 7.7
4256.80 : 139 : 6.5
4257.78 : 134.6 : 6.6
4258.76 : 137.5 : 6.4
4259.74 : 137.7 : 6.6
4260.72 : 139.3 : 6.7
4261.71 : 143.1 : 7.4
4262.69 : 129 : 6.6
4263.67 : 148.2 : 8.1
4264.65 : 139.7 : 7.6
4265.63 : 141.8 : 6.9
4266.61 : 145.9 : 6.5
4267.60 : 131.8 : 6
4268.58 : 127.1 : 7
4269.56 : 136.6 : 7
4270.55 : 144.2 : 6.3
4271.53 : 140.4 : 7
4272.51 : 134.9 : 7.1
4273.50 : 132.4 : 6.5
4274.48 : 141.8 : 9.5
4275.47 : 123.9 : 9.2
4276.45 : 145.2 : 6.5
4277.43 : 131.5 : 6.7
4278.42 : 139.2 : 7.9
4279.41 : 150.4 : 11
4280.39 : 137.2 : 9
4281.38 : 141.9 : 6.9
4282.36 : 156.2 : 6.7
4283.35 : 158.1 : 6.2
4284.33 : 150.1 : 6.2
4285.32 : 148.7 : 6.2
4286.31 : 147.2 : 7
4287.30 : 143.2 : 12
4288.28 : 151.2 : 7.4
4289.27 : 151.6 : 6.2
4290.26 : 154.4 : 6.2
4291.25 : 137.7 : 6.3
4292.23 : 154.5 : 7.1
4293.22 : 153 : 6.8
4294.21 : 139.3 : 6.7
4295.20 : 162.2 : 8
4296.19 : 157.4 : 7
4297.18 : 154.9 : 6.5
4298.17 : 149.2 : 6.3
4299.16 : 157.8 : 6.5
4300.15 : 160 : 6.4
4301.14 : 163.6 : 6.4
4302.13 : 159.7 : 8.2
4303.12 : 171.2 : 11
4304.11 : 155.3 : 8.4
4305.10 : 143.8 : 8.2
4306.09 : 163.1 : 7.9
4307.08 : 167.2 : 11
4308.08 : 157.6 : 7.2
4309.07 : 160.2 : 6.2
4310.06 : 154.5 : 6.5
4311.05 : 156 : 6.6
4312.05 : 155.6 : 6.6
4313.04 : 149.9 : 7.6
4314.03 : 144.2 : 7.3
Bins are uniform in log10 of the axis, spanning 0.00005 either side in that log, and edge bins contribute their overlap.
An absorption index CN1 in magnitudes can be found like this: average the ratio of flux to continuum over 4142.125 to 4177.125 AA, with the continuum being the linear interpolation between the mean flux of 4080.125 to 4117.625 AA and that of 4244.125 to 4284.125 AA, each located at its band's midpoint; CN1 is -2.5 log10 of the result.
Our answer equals 0.076 mag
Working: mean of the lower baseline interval 144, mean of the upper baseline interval 141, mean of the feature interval 133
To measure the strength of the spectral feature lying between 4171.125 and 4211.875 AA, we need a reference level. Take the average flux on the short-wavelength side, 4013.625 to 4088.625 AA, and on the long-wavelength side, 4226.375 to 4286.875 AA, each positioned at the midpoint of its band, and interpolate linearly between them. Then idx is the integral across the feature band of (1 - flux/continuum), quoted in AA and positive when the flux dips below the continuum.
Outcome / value 1.9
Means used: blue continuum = 141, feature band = 135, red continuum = 142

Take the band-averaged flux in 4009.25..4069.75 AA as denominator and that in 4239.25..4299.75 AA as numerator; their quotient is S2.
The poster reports 1.02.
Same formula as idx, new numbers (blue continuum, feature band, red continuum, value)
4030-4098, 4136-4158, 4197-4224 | 1.7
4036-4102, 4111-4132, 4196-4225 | -0.7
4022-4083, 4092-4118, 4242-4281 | -0.8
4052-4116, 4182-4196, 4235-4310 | 0.9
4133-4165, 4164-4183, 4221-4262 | -1.9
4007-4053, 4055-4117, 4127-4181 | -2.0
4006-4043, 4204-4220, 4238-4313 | 1.3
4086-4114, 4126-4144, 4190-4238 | 0.7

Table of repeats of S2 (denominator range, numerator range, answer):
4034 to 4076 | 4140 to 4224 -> 0.96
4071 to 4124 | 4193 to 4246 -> 0.96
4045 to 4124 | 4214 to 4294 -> 1.00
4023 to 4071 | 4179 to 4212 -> 0.95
